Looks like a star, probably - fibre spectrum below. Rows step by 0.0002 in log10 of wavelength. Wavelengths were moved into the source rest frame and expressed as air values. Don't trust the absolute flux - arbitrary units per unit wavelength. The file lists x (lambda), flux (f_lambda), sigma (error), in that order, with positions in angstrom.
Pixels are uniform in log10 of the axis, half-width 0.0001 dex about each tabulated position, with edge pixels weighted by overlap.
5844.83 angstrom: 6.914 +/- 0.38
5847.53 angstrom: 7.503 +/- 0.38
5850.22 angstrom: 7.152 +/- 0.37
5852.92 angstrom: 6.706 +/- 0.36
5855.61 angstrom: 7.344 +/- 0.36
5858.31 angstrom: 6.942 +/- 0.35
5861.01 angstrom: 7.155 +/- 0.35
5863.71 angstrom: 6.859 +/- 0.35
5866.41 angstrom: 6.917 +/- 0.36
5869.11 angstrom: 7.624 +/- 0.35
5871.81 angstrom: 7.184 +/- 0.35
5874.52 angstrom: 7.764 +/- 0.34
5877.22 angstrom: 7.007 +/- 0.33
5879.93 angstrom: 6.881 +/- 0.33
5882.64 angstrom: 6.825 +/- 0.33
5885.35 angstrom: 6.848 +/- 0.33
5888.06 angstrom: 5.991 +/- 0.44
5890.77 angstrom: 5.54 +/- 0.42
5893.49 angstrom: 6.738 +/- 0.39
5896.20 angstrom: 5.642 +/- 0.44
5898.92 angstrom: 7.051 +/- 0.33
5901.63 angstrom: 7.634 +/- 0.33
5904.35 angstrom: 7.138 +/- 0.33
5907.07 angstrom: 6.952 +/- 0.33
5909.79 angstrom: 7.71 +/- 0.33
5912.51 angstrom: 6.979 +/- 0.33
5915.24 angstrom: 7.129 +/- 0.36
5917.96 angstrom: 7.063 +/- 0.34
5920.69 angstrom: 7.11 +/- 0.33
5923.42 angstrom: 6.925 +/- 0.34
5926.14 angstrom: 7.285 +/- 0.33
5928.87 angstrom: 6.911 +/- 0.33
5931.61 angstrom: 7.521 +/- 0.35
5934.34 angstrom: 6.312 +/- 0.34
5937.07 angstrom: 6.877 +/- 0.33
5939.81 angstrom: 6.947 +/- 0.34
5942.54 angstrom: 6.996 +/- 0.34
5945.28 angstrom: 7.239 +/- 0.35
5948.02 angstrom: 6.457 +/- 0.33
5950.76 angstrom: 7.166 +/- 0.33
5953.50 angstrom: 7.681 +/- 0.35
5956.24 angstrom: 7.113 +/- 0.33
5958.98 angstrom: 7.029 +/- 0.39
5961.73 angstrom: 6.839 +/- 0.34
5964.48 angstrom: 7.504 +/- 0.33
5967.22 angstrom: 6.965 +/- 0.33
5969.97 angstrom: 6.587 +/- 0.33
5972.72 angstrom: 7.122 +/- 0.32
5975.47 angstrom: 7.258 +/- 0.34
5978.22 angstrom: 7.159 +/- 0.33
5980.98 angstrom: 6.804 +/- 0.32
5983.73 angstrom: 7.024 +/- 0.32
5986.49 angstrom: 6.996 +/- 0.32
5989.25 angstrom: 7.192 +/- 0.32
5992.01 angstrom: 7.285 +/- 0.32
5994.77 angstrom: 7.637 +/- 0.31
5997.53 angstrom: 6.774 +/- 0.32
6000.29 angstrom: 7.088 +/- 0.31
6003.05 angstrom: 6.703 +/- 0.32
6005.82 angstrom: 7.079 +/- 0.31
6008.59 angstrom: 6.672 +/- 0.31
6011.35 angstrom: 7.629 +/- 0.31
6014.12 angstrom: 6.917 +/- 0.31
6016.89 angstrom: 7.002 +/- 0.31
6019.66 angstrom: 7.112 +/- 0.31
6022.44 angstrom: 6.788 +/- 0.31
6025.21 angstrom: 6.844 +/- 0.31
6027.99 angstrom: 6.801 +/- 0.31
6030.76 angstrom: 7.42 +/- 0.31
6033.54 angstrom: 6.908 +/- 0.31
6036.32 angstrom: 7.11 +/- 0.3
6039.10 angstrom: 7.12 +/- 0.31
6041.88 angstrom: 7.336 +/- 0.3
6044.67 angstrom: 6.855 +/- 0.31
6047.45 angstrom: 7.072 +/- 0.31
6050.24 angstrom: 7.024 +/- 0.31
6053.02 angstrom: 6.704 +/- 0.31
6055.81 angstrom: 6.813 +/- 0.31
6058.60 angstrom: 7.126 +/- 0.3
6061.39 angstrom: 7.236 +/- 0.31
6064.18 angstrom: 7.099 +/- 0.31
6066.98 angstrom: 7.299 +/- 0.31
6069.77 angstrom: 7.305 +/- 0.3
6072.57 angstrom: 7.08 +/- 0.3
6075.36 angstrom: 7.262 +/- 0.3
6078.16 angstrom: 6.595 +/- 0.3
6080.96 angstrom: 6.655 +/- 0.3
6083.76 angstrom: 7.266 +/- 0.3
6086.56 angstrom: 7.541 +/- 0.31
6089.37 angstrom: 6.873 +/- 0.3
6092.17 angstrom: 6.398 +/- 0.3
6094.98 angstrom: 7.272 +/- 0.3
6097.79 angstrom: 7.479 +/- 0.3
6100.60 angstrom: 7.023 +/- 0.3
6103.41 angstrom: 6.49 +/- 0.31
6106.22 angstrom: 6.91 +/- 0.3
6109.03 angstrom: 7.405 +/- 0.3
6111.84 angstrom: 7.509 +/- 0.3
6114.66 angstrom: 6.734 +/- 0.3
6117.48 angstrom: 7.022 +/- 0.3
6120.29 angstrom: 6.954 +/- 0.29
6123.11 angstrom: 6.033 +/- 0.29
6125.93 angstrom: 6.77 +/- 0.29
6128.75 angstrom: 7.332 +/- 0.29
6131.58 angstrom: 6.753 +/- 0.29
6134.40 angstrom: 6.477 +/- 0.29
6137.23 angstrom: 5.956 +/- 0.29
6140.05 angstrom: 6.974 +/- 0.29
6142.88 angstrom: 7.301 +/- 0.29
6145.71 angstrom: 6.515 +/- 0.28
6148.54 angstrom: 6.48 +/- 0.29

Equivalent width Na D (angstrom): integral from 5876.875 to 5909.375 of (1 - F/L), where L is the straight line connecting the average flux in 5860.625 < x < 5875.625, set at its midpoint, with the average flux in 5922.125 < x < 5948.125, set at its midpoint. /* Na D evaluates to 2.0 angstrom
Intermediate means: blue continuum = 7.25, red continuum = 6.97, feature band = 6.71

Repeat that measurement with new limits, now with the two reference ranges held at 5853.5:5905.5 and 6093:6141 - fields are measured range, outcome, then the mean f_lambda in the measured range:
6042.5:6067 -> -0.48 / 7.02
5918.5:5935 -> -0.36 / 7.04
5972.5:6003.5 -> -0.94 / 7.1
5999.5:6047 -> -0.94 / 7.02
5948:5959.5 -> -0.46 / 7.17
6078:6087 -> -0.17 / 7.02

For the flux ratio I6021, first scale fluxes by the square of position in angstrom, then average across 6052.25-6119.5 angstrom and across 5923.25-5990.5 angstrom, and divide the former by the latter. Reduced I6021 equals 1.05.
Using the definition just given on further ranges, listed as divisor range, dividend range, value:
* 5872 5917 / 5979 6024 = 1.06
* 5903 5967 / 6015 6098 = 1.04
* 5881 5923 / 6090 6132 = 1.09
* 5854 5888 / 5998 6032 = 1.04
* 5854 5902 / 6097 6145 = 1.09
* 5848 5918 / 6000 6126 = 1.07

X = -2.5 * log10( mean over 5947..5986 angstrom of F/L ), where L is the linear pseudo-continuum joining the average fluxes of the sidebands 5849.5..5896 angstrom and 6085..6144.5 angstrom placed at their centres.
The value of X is -0.03 mag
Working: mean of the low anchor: 6.88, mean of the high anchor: 6.91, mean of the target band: 7.06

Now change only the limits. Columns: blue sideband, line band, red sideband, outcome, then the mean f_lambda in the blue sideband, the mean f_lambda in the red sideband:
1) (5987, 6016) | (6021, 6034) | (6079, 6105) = 0.02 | 7.09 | 6.99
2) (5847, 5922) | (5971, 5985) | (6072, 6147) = -0.02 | 6.97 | 6.91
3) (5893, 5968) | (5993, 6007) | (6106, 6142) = -0.02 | 7.04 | 6.84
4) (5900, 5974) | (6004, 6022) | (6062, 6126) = 0.00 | 7.08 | 7.01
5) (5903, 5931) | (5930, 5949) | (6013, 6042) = 0.03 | 7.13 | 7.02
